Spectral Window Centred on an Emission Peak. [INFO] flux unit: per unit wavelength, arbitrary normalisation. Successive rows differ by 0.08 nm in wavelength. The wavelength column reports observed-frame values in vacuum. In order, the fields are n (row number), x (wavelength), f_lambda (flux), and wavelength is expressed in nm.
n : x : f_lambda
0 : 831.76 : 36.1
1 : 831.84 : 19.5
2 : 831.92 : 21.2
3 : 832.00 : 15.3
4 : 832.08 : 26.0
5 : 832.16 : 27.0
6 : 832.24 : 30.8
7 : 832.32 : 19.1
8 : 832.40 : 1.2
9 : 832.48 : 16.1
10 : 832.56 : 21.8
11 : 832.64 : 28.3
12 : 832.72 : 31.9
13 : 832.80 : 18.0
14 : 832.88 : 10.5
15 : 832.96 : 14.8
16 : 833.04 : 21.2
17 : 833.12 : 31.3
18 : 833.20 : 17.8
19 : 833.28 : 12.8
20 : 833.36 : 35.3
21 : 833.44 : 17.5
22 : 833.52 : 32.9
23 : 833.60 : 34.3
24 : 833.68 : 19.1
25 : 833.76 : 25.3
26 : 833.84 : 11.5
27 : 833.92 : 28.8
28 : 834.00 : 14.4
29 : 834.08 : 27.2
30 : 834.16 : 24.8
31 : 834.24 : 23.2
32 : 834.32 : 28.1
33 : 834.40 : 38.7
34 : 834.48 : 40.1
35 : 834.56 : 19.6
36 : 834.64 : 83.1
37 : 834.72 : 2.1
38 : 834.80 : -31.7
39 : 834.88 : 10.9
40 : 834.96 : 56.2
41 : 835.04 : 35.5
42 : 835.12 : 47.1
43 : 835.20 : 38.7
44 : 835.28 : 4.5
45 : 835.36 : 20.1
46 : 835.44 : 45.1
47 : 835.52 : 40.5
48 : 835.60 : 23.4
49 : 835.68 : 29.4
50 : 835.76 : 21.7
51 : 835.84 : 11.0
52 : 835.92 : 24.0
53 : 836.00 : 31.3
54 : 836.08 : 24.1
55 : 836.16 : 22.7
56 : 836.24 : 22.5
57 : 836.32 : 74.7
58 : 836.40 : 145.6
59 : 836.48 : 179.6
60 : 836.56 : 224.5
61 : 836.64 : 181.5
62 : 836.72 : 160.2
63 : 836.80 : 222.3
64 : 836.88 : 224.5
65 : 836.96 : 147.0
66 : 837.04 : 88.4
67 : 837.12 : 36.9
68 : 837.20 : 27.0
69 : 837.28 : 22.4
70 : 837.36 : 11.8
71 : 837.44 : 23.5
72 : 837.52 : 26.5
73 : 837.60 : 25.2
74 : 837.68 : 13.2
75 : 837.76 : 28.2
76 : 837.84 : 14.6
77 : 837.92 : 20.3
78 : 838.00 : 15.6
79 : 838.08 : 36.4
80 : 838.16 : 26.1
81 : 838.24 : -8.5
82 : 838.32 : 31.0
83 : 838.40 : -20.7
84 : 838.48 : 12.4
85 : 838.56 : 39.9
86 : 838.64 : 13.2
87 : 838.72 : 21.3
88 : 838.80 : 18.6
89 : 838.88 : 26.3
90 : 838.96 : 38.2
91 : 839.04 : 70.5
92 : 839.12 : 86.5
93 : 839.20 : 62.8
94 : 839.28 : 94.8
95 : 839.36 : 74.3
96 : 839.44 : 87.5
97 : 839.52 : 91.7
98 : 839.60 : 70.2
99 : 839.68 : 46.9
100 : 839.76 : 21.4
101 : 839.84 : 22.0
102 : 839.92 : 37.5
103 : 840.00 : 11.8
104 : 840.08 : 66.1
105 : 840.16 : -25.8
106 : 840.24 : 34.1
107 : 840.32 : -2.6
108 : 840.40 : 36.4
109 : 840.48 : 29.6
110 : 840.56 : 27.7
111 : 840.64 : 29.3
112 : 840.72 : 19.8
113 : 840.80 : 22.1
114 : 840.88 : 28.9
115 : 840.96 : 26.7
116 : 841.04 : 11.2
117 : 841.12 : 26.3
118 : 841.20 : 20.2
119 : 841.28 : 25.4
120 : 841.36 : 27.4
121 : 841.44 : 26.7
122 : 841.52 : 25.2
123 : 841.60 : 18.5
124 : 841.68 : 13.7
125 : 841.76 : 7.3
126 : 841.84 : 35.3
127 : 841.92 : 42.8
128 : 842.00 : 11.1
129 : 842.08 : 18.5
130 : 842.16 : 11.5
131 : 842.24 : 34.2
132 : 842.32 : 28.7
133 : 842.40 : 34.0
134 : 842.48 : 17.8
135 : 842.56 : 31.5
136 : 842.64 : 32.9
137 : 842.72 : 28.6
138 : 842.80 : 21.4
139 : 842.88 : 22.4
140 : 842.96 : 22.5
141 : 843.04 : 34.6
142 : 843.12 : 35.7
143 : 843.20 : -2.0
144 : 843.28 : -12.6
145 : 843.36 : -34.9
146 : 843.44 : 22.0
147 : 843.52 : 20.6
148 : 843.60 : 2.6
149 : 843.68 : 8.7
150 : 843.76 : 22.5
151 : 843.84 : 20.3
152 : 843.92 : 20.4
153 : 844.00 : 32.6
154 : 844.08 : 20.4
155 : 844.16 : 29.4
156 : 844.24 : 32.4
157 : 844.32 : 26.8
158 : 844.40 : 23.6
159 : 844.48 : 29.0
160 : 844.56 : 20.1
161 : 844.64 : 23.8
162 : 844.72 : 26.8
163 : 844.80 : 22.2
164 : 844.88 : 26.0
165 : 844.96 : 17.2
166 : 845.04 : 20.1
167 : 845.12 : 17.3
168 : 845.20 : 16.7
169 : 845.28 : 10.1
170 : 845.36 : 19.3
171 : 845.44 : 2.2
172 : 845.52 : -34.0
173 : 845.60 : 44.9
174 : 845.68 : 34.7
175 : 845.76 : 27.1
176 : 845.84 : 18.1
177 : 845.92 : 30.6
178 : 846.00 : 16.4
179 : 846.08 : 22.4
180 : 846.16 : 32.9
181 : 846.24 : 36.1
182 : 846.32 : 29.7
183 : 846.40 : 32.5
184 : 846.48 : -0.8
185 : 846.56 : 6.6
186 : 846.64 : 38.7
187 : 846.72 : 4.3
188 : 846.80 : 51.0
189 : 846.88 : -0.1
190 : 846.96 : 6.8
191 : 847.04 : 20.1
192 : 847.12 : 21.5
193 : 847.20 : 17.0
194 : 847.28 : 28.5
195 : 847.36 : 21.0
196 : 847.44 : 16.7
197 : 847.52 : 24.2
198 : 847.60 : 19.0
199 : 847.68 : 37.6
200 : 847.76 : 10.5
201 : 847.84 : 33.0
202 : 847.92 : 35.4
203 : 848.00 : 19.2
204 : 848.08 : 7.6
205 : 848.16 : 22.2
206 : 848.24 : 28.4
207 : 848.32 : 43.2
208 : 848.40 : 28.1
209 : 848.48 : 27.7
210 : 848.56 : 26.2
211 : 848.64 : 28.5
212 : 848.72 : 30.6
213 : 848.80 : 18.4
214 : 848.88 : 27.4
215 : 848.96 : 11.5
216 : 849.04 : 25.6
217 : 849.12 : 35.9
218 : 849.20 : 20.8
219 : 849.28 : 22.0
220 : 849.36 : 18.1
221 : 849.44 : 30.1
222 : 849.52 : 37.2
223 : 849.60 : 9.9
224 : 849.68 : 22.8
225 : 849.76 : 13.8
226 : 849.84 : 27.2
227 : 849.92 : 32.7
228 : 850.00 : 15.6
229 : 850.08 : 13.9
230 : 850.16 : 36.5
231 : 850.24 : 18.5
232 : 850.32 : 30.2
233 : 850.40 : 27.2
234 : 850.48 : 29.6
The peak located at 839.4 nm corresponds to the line [N II]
